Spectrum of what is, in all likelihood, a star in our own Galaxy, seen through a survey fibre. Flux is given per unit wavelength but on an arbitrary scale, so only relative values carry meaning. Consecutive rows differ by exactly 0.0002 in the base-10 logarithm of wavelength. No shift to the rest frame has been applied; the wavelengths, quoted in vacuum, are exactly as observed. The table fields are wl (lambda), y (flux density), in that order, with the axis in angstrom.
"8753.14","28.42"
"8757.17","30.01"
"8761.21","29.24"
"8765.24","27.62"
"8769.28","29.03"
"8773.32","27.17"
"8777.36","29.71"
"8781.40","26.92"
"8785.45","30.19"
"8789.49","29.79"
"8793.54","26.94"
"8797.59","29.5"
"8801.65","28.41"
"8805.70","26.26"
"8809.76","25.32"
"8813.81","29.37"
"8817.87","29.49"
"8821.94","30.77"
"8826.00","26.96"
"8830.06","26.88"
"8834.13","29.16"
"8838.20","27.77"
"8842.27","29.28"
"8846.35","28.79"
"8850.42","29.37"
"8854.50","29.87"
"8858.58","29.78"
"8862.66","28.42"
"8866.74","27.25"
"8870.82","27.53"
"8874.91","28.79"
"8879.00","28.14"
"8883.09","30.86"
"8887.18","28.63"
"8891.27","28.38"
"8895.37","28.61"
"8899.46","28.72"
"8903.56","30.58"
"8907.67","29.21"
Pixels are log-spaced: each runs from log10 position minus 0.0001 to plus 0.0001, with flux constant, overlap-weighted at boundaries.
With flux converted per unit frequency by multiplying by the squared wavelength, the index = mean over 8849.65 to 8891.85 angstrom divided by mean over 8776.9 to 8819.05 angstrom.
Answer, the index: 1.04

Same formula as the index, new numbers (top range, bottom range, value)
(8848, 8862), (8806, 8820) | 1.07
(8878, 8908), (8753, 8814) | 1.06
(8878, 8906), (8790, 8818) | 1.07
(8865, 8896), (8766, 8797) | 1.02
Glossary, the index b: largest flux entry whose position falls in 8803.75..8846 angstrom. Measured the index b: 30.77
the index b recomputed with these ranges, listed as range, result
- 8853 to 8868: 29.87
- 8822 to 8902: 30.86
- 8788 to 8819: 29.79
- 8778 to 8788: 30.19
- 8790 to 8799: 29.5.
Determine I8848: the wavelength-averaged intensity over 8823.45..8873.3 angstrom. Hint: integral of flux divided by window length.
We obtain 28.5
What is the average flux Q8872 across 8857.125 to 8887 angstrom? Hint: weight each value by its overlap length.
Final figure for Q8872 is 28.7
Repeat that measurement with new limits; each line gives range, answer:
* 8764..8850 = 28.4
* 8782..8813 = 28.1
